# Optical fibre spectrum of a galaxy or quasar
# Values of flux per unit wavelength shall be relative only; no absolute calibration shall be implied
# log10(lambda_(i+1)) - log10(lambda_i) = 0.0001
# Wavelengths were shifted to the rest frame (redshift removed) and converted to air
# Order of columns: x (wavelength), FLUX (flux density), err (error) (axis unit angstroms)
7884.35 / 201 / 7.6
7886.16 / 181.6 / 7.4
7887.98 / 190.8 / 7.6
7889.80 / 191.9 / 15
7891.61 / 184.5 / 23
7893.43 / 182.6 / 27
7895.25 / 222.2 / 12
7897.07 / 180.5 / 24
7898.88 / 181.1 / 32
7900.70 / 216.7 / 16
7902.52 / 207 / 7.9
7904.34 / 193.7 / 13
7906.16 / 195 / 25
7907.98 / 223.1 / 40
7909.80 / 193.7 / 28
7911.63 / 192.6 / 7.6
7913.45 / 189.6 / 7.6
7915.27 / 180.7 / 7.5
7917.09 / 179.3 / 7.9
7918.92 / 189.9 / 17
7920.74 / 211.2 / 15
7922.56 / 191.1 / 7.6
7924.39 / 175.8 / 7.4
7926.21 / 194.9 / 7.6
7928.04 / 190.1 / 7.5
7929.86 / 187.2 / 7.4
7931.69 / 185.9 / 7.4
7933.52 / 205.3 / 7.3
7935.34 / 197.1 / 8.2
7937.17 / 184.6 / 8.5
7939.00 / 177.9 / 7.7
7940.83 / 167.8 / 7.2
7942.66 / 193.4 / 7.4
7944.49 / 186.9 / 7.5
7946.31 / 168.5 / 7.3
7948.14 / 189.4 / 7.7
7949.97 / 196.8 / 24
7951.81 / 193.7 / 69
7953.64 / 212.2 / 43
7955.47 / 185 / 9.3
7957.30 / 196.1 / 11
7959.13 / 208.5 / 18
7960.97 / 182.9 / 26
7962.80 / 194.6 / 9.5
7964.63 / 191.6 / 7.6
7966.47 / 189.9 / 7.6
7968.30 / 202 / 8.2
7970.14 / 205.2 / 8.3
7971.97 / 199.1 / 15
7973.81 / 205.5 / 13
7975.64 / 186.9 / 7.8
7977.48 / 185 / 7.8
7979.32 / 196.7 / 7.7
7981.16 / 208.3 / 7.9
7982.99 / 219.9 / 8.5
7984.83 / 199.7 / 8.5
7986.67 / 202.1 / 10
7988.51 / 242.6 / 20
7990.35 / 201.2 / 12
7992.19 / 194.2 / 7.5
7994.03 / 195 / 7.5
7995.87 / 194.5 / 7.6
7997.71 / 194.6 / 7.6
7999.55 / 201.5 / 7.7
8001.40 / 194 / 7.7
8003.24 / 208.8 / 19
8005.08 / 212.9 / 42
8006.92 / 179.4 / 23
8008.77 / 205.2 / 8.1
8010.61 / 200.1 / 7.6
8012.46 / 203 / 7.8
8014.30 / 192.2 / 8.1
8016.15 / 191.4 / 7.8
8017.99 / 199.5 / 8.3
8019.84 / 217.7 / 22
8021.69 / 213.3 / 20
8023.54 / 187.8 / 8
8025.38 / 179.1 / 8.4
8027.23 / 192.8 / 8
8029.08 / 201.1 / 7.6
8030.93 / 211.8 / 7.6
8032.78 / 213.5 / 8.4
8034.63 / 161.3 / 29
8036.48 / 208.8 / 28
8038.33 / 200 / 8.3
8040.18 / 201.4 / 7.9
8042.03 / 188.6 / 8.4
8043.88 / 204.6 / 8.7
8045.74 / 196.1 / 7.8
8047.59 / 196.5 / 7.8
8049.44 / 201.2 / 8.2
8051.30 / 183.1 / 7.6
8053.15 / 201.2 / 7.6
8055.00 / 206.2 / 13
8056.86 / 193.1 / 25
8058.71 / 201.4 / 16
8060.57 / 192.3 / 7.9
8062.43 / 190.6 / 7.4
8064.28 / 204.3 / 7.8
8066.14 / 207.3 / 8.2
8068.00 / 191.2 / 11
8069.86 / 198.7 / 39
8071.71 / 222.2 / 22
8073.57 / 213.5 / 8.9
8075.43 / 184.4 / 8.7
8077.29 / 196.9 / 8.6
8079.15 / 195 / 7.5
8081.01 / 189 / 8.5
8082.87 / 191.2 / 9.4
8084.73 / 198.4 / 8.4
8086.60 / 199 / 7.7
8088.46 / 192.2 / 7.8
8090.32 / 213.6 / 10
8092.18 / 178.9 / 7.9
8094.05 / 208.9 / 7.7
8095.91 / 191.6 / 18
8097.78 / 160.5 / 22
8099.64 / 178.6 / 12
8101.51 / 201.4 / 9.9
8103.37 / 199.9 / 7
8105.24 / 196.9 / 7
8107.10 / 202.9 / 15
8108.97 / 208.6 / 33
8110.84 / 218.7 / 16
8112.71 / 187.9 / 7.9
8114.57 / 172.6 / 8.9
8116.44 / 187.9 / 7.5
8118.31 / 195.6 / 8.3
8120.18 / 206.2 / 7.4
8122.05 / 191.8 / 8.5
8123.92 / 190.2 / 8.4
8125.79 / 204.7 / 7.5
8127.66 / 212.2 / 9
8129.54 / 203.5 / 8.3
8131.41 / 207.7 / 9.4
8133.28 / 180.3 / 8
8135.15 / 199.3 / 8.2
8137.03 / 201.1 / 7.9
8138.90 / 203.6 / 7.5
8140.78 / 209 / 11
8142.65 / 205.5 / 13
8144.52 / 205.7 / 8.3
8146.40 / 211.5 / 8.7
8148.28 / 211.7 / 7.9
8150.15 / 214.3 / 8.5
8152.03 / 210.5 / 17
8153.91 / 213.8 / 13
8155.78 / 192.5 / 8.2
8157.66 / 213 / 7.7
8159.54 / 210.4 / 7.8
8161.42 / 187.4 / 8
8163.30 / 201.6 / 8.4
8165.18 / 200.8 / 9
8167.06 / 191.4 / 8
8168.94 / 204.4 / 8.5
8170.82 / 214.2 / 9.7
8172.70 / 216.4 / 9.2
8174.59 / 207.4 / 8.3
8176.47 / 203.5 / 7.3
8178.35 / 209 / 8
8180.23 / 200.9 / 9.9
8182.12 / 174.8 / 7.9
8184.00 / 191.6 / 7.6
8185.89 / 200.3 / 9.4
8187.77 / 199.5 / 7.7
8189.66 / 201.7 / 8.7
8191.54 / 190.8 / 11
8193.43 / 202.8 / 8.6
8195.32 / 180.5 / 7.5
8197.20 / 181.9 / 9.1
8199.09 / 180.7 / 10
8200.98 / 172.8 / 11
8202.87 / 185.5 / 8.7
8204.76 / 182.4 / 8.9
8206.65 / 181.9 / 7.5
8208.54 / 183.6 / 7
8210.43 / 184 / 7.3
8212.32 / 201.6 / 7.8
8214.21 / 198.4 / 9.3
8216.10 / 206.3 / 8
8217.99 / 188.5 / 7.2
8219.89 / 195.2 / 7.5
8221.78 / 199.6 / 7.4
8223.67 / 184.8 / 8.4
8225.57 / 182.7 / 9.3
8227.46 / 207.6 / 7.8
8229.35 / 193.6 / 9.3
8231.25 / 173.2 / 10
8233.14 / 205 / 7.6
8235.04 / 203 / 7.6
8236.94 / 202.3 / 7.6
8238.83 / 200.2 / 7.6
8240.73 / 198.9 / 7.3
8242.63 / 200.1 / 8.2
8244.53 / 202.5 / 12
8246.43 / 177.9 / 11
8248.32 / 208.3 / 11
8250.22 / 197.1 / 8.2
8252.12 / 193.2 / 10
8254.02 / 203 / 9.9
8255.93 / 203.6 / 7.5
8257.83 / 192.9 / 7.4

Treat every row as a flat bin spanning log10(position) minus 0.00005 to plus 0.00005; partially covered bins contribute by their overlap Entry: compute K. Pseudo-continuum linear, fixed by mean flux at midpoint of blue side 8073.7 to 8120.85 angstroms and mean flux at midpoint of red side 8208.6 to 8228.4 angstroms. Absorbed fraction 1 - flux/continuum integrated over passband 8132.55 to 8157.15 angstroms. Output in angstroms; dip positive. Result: -1.3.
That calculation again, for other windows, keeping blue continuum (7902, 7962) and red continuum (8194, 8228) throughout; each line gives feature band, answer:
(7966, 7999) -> -1.8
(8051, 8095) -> -1.9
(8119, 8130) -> -0.7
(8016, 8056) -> -1.6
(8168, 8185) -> -1.2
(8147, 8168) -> -1.7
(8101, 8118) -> -0.7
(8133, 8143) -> -0.6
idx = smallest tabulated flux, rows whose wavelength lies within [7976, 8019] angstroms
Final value 179.4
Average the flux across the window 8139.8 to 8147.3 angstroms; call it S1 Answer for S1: 208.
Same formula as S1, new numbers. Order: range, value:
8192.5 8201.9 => 184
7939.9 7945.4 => 183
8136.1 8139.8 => 203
